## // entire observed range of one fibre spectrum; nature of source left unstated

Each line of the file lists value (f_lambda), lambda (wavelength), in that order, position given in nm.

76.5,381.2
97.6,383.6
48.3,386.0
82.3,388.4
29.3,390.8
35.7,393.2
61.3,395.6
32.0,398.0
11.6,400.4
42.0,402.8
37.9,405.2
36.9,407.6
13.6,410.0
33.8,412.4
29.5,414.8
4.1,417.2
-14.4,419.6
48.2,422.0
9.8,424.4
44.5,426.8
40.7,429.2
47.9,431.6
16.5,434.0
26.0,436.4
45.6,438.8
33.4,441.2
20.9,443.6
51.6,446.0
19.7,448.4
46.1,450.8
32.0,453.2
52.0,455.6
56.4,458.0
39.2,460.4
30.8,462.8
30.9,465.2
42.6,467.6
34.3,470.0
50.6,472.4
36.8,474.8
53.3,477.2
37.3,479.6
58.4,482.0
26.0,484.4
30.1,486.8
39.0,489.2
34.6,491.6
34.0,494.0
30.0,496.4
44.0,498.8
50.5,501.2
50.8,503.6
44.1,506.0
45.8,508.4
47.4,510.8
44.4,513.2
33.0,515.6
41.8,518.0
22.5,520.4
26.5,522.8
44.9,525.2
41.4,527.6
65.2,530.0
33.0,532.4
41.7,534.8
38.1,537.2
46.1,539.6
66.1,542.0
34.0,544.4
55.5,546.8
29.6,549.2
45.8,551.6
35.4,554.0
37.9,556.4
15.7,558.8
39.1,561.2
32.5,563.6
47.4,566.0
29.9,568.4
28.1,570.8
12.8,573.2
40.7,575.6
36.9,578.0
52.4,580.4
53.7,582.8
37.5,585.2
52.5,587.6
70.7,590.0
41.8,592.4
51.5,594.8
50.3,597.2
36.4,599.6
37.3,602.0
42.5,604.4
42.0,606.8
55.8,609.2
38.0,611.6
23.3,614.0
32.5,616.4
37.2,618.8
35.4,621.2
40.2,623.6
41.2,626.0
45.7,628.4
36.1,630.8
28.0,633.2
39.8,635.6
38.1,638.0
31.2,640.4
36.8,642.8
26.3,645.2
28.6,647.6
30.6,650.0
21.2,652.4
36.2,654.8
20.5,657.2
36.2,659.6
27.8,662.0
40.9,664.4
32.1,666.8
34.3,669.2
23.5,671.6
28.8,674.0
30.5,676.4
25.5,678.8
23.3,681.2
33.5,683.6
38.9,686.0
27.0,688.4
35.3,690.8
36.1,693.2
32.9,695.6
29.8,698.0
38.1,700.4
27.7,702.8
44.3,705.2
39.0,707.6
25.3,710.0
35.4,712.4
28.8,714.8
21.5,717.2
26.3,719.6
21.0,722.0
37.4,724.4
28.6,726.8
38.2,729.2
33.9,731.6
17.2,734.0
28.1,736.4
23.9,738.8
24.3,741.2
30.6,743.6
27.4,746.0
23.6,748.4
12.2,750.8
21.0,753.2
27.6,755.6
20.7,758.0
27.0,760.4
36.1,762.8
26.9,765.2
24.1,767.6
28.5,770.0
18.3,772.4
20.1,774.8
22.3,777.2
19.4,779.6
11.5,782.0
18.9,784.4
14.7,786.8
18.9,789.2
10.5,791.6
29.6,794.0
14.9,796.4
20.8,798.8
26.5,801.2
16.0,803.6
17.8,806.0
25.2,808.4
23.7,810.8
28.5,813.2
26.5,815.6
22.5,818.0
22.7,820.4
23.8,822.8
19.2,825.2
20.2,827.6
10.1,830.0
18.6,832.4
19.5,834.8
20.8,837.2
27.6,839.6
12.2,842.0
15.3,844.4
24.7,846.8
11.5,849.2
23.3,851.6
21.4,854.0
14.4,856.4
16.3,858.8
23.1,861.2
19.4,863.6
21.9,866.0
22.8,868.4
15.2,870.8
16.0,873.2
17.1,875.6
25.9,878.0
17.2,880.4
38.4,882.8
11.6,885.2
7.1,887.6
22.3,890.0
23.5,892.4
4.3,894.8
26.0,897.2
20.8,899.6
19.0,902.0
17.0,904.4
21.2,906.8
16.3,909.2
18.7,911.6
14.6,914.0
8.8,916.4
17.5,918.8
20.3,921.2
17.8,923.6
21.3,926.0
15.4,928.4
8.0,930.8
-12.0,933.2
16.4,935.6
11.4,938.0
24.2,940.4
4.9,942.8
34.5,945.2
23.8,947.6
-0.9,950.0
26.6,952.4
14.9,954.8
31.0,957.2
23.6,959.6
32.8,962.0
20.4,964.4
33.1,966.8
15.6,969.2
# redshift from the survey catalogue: 1.216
